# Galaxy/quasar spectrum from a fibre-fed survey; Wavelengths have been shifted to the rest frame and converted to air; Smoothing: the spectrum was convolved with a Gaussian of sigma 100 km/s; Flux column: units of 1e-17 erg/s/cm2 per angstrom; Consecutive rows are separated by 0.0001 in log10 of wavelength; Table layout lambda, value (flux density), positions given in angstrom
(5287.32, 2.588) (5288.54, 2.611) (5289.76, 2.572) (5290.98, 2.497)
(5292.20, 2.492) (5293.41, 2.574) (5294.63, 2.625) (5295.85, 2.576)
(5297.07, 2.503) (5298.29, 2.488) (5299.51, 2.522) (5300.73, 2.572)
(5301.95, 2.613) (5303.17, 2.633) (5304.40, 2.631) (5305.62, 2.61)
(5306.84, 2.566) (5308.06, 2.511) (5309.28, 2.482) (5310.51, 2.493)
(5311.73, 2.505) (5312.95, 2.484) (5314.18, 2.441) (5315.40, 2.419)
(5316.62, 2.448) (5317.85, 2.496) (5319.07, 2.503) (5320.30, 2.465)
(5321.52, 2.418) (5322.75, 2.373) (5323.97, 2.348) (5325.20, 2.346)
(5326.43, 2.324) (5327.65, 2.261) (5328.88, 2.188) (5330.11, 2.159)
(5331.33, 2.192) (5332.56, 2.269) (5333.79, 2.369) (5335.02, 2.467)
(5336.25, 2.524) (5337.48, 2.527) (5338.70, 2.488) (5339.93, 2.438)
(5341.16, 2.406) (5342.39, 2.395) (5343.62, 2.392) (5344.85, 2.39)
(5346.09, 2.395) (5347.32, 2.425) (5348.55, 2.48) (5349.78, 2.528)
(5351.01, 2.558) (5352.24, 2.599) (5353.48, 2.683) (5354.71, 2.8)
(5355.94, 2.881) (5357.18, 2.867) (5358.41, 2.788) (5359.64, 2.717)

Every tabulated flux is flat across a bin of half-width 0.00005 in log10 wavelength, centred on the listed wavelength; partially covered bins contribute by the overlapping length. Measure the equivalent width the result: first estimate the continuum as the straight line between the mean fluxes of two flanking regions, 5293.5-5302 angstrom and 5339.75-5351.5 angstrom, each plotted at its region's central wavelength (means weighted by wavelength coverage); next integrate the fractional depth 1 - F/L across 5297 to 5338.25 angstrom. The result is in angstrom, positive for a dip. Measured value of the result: 1.0 angstrom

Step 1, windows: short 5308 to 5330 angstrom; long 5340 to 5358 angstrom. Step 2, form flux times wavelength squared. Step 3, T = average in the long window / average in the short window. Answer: 1.1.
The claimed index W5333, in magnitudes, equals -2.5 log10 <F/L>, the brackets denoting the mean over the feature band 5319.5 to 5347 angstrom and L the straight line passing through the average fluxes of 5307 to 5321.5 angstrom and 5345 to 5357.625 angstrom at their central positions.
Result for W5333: 0.08 mag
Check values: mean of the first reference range 2.48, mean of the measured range 2.37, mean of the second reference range 2.61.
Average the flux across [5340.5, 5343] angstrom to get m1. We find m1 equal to 2.4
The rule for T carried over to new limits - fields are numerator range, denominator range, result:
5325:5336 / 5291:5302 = 0.91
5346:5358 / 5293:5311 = 1.05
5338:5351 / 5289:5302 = 0.98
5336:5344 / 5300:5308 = 0.96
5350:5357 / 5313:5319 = 1.11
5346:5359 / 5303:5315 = 1.06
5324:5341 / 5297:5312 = 0.93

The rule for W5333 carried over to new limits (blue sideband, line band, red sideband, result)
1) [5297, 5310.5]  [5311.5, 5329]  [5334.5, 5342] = 0.05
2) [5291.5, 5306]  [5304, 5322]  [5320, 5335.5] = -0.02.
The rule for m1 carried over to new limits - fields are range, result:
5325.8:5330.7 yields 2.23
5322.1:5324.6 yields 2.36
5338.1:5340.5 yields 2.46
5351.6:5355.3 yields 2.69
